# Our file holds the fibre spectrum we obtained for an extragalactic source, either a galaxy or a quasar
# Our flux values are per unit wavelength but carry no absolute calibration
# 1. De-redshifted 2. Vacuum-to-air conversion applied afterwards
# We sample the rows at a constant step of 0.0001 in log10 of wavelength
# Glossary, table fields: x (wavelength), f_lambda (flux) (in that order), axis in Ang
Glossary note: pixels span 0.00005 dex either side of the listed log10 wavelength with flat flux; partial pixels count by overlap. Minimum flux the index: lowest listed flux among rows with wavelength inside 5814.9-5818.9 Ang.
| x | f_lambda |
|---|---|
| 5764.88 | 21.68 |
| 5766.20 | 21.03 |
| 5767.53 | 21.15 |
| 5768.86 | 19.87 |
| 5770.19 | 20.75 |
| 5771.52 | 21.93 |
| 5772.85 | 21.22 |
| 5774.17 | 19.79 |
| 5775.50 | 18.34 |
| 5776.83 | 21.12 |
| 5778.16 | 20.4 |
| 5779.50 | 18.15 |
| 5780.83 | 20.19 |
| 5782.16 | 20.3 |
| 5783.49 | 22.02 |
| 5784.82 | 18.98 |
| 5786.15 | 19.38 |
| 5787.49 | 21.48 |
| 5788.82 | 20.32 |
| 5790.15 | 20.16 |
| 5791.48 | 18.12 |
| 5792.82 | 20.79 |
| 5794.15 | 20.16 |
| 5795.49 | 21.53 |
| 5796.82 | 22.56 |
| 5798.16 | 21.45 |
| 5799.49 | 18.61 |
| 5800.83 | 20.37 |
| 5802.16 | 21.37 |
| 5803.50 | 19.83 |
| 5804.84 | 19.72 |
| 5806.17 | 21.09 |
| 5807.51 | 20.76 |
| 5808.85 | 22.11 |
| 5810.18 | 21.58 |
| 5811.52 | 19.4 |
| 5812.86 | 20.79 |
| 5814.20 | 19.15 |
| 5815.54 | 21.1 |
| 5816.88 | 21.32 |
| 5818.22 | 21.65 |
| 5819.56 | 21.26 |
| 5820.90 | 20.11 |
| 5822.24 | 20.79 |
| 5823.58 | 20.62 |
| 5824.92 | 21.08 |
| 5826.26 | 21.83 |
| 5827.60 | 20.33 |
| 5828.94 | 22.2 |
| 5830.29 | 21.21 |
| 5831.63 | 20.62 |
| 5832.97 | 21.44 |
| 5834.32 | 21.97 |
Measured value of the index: 21.1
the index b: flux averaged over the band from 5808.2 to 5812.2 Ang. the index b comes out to 21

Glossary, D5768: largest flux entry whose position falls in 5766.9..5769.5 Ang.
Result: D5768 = 21.15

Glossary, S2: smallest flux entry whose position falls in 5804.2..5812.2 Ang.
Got 19.4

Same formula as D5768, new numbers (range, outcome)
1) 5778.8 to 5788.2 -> 22.02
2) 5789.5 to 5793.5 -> 20.79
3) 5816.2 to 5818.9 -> 21.65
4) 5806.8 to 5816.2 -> 22.11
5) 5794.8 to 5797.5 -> 22.56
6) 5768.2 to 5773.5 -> 21.93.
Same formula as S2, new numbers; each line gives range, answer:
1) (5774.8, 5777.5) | 18.34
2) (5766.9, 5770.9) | 19.87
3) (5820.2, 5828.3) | 20.11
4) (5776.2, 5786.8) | 18.15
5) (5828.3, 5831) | 21.21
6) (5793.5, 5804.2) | 18.61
